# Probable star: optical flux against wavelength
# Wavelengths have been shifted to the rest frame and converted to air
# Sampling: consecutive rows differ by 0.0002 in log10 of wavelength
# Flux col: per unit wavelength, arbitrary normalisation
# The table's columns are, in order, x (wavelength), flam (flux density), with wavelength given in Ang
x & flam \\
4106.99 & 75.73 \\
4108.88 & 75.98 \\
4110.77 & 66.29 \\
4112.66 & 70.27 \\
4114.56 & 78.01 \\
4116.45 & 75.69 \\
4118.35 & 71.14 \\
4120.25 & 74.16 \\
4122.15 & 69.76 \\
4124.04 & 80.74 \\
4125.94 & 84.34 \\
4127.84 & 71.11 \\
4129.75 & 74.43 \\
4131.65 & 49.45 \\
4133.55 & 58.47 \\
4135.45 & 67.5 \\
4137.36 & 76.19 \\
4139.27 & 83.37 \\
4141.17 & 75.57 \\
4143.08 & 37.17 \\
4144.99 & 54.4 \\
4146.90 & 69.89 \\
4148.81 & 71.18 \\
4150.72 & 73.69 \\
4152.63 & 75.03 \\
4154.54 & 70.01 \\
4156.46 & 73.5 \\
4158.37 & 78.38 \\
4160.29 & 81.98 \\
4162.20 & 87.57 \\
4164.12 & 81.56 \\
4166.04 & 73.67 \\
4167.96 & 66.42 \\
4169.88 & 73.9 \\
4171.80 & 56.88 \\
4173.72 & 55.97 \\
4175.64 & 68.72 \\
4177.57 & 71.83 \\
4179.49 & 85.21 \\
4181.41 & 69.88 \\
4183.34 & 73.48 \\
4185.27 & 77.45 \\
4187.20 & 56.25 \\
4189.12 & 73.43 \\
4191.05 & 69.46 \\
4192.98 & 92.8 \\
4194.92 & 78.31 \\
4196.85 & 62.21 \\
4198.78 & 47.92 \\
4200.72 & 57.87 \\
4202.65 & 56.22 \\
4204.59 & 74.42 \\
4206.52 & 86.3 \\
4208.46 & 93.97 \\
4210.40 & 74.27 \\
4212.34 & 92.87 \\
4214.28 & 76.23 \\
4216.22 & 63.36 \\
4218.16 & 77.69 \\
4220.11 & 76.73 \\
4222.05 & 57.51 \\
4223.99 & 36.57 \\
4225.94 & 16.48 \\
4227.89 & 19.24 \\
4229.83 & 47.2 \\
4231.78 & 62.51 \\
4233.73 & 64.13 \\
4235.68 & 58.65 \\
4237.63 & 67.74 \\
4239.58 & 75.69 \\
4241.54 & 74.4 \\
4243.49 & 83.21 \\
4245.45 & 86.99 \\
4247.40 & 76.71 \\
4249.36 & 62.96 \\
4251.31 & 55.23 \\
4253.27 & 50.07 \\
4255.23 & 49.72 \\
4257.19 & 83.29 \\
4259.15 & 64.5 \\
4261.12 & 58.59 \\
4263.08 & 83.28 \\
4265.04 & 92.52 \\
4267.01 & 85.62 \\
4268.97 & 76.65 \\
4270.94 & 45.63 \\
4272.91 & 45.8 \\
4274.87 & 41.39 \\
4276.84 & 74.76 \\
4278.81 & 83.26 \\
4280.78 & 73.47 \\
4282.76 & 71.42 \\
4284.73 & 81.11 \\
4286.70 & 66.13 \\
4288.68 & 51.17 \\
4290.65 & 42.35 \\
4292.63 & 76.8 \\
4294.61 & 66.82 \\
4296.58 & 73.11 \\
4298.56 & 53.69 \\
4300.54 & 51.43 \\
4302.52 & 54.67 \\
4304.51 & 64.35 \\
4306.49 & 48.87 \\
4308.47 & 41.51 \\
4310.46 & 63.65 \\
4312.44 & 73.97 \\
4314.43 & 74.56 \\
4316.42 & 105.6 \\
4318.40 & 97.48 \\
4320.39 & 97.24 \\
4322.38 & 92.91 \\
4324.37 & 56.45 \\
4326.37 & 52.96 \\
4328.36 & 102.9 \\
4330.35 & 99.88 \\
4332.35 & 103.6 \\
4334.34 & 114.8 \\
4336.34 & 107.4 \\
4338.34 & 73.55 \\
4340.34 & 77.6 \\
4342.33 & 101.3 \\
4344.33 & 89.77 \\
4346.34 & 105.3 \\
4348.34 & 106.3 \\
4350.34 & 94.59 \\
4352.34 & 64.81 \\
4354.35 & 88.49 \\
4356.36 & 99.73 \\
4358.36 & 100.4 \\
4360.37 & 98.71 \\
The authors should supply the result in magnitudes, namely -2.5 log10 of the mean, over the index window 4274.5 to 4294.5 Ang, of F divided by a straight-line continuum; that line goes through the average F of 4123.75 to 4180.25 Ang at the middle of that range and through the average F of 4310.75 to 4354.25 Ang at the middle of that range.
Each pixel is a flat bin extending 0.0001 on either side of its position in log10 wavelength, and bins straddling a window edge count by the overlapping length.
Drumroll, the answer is 0.25 mag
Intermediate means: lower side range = 70.8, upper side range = 89.7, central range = 66.9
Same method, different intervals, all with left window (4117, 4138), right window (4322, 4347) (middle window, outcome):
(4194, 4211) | 0.114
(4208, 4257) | 0.250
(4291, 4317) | 0.338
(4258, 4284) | 0.215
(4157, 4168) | -0.072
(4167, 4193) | 0.084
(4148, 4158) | 0.000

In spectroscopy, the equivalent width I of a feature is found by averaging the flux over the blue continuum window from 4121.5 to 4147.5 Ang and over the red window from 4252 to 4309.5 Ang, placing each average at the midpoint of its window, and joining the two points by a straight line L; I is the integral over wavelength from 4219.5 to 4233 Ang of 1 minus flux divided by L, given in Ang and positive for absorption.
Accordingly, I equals 4.3 Ang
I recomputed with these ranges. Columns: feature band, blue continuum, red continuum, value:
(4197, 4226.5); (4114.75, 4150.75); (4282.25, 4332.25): 1.6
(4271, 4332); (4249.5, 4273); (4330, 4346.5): 9.7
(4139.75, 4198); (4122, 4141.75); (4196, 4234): -3.2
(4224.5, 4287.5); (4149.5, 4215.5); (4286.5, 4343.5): 8.3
